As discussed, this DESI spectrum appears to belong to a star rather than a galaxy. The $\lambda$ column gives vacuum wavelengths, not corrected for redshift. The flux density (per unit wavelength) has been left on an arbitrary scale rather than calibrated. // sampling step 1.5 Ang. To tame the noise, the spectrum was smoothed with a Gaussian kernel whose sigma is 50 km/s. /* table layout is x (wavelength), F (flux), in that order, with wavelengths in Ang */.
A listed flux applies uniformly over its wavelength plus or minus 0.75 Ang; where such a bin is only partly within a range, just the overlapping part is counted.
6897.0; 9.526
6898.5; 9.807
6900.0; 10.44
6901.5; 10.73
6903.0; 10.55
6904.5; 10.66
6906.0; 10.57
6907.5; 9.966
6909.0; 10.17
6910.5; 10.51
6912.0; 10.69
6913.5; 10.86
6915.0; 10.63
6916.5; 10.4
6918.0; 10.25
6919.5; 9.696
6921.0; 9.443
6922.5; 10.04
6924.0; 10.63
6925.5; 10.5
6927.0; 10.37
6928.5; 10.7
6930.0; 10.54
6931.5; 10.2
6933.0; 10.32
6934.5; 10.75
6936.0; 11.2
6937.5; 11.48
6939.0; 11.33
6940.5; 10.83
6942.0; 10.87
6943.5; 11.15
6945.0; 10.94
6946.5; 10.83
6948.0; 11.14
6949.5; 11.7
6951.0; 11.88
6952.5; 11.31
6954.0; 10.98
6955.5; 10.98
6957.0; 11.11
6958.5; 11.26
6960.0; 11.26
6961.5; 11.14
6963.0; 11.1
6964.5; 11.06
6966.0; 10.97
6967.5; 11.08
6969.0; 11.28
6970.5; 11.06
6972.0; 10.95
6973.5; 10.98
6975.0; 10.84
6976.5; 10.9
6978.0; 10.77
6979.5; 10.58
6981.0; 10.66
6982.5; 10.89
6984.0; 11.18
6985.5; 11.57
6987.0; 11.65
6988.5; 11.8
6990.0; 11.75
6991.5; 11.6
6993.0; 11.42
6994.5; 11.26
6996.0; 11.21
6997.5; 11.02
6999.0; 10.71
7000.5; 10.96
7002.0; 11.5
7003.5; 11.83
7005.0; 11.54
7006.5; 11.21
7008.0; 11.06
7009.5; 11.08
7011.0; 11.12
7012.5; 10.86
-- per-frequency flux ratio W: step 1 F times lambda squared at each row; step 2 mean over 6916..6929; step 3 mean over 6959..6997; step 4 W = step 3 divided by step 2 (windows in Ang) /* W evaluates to 1.11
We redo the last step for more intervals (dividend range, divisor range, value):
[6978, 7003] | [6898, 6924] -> 1.11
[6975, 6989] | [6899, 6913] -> 1.08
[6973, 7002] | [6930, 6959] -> 1.02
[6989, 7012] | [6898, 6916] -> 1.11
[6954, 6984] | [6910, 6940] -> 1.06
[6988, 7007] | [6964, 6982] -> 1.05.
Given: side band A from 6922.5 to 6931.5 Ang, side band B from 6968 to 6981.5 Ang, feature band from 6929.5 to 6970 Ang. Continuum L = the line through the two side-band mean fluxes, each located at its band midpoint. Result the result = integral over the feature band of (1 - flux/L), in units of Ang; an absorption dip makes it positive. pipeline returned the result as -1.5 Ang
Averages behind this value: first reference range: 10.5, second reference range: 10.9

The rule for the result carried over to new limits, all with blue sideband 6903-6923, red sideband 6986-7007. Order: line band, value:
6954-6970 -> -0.2 Ang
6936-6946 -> -0.4 Ang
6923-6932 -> 0.0 Ang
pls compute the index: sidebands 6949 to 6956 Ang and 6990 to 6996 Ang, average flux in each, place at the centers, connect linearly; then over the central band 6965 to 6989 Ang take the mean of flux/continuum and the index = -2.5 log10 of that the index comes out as 0.03 mag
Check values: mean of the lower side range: 11.4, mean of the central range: 11.1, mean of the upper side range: 11.4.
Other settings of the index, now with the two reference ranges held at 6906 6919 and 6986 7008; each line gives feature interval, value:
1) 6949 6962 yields -0.037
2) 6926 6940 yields -0.010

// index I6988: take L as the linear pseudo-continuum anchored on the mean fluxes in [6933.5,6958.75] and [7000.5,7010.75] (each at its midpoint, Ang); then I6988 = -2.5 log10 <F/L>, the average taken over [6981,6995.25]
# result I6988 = -0.01 mag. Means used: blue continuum 11.2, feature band 11.4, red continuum 11.3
